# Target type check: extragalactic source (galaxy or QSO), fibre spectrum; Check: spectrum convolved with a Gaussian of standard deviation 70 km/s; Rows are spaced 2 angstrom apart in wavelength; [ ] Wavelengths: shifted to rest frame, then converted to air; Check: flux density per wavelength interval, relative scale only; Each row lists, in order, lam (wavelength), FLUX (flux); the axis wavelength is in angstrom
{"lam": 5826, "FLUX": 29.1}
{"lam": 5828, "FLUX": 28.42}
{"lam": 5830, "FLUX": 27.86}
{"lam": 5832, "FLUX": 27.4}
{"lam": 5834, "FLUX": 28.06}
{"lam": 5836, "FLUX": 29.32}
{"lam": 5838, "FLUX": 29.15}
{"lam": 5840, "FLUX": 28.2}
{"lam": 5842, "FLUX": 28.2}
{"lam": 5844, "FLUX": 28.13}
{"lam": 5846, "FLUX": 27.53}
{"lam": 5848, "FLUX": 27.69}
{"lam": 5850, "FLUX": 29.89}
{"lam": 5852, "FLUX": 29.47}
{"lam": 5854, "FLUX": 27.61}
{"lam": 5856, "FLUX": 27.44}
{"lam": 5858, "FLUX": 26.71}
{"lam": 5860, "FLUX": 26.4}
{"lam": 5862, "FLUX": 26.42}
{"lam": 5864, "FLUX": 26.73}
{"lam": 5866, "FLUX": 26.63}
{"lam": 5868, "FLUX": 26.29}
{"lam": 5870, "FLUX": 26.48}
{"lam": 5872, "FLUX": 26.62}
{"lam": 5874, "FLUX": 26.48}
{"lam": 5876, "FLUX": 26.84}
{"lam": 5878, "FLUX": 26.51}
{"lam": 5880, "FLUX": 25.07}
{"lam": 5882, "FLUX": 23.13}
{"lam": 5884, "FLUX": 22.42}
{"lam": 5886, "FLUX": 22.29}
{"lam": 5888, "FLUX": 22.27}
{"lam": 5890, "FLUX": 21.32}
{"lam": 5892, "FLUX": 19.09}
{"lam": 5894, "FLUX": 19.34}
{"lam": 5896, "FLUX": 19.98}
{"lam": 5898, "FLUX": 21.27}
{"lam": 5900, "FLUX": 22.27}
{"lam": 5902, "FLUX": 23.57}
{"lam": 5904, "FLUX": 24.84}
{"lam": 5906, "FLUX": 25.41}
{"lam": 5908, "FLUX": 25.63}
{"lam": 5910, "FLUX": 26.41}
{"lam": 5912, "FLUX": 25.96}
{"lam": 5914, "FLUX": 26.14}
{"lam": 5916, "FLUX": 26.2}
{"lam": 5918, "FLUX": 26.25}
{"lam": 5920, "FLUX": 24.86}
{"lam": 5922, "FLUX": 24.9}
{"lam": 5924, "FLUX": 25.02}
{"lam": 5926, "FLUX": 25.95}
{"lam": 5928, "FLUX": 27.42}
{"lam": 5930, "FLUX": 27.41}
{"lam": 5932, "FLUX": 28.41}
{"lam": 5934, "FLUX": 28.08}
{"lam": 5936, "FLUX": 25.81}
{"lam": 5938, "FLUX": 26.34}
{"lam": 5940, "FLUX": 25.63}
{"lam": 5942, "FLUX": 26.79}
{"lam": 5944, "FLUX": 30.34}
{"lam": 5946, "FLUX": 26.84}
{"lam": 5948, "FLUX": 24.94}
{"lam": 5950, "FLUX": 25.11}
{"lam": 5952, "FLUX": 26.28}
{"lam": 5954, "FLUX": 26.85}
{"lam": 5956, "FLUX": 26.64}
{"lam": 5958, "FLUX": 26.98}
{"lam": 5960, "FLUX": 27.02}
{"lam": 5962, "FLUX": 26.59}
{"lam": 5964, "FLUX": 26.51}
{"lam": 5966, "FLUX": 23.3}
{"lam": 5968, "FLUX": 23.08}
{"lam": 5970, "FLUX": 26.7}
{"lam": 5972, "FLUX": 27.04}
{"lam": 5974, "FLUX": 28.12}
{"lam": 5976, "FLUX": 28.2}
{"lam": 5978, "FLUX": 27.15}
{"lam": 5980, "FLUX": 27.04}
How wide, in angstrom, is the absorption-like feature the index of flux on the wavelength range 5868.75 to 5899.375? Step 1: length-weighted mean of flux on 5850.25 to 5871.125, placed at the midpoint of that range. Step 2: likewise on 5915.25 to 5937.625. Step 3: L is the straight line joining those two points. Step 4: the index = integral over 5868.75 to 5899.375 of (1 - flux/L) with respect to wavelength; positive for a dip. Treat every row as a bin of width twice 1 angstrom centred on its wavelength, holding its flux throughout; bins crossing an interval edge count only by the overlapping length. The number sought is 4.1 angstrom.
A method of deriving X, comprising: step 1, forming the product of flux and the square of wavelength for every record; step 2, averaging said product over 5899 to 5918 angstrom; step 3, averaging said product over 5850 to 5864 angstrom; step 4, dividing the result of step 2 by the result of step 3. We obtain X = 0.93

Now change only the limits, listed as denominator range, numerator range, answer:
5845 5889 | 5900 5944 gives 1.01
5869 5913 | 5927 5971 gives 1.14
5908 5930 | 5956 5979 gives 1.03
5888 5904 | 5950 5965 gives 1.27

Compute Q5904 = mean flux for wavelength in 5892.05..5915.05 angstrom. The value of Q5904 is 23.5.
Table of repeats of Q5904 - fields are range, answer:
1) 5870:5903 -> 23.1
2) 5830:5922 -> 25.7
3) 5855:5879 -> 26.6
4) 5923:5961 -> 26.7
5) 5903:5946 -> 26.4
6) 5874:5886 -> 24.7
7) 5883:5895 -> 21.1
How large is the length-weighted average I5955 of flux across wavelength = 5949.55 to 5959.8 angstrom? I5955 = 26.5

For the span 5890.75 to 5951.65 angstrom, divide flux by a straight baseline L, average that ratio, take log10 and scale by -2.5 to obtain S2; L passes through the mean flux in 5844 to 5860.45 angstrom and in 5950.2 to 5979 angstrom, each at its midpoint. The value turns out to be 0.07 mag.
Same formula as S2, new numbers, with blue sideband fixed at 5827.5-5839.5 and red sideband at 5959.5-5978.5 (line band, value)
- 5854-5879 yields 0.05 mag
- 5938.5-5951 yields 0.00 mag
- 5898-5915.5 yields 0.10 mag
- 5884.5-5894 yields 0.29 mag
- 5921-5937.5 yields 0.01 mag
